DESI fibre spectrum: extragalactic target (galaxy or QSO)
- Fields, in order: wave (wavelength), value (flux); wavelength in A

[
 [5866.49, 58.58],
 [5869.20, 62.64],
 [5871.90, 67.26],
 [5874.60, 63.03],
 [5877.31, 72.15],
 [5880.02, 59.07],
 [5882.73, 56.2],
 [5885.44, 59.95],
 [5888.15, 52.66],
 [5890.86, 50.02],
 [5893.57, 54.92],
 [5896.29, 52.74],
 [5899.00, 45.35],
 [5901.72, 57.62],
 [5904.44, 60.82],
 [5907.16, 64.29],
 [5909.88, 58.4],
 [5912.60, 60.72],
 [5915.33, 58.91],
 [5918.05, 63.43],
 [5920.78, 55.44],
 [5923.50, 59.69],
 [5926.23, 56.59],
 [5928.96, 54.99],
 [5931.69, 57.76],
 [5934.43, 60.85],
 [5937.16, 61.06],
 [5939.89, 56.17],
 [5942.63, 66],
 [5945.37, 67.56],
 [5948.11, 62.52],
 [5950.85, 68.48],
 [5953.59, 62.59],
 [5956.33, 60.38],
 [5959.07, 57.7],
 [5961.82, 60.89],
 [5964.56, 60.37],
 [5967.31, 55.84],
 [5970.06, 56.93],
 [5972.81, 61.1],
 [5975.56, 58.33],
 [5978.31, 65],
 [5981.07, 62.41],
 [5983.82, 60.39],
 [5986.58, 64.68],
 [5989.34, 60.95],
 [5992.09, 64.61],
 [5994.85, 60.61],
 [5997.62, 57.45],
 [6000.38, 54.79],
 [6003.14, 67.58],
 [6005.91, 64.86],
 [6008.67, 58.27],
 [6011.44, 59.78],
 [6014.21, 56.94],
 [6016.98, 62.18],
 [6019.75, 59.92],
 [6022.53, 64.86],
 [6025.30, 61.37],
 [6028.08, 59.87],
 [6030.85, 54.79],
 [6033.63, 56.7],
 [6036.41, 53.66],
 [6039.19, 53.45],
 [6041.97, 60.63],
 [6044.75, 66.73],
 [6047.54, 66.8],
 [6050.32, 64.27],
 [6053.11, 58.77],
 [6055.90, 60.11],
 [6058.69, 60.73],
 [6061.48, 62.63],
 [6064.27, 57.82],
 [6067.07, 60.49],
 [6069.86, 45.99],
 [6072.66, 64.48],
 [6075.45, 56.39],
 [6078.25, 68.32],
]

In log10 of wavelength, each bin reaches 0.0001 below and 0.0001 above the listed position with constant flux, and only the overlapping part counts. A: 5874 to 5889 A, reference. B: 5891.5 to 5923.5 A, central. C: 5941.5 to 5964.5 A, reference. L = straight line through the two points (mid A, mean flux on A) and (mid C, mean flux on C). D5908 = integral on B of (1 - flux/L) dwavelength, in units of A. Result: 2.1 A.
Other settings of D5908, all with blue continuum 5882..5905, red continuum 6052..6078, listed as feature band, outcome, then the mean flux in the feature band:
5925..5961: -3.5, 61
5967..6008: -3.1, 61.1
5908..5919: -1.1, 60.4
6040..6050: -0.9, 64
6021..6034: -0.4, 59.7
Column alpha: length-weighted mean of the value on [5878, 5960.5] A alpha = 58.9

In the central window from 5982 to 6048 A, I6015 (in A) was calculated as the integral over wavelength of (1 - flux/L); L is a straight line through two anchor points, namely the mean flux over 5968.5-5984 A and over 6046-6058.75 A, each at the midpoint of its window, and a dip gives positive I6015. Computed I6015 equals 1.2 A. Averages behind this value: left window 60.7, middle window 60.4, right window 62.3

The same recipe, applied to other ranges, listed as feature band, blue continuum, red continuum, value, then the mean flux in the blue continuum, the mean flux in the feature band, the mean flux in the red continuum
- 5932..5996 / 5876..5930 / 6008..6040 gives -3.68 A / 57.7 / 61.5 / 58.6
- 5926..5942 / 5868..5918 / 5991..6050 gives 0.25 A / 58.8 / 58.4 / 60.3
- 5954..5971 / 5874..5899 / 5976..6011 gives 0.38 A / 57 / 59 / 61.7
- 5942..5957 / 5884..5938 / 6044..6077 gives -1.72 A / 57.3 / 64.7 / 60.3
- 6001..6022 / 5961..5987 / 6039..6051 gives 0.21 A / 60.4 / 61.3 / 63.2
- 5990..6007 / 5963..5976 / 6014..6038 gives -0.81 A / 58.6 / 61.6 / 59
